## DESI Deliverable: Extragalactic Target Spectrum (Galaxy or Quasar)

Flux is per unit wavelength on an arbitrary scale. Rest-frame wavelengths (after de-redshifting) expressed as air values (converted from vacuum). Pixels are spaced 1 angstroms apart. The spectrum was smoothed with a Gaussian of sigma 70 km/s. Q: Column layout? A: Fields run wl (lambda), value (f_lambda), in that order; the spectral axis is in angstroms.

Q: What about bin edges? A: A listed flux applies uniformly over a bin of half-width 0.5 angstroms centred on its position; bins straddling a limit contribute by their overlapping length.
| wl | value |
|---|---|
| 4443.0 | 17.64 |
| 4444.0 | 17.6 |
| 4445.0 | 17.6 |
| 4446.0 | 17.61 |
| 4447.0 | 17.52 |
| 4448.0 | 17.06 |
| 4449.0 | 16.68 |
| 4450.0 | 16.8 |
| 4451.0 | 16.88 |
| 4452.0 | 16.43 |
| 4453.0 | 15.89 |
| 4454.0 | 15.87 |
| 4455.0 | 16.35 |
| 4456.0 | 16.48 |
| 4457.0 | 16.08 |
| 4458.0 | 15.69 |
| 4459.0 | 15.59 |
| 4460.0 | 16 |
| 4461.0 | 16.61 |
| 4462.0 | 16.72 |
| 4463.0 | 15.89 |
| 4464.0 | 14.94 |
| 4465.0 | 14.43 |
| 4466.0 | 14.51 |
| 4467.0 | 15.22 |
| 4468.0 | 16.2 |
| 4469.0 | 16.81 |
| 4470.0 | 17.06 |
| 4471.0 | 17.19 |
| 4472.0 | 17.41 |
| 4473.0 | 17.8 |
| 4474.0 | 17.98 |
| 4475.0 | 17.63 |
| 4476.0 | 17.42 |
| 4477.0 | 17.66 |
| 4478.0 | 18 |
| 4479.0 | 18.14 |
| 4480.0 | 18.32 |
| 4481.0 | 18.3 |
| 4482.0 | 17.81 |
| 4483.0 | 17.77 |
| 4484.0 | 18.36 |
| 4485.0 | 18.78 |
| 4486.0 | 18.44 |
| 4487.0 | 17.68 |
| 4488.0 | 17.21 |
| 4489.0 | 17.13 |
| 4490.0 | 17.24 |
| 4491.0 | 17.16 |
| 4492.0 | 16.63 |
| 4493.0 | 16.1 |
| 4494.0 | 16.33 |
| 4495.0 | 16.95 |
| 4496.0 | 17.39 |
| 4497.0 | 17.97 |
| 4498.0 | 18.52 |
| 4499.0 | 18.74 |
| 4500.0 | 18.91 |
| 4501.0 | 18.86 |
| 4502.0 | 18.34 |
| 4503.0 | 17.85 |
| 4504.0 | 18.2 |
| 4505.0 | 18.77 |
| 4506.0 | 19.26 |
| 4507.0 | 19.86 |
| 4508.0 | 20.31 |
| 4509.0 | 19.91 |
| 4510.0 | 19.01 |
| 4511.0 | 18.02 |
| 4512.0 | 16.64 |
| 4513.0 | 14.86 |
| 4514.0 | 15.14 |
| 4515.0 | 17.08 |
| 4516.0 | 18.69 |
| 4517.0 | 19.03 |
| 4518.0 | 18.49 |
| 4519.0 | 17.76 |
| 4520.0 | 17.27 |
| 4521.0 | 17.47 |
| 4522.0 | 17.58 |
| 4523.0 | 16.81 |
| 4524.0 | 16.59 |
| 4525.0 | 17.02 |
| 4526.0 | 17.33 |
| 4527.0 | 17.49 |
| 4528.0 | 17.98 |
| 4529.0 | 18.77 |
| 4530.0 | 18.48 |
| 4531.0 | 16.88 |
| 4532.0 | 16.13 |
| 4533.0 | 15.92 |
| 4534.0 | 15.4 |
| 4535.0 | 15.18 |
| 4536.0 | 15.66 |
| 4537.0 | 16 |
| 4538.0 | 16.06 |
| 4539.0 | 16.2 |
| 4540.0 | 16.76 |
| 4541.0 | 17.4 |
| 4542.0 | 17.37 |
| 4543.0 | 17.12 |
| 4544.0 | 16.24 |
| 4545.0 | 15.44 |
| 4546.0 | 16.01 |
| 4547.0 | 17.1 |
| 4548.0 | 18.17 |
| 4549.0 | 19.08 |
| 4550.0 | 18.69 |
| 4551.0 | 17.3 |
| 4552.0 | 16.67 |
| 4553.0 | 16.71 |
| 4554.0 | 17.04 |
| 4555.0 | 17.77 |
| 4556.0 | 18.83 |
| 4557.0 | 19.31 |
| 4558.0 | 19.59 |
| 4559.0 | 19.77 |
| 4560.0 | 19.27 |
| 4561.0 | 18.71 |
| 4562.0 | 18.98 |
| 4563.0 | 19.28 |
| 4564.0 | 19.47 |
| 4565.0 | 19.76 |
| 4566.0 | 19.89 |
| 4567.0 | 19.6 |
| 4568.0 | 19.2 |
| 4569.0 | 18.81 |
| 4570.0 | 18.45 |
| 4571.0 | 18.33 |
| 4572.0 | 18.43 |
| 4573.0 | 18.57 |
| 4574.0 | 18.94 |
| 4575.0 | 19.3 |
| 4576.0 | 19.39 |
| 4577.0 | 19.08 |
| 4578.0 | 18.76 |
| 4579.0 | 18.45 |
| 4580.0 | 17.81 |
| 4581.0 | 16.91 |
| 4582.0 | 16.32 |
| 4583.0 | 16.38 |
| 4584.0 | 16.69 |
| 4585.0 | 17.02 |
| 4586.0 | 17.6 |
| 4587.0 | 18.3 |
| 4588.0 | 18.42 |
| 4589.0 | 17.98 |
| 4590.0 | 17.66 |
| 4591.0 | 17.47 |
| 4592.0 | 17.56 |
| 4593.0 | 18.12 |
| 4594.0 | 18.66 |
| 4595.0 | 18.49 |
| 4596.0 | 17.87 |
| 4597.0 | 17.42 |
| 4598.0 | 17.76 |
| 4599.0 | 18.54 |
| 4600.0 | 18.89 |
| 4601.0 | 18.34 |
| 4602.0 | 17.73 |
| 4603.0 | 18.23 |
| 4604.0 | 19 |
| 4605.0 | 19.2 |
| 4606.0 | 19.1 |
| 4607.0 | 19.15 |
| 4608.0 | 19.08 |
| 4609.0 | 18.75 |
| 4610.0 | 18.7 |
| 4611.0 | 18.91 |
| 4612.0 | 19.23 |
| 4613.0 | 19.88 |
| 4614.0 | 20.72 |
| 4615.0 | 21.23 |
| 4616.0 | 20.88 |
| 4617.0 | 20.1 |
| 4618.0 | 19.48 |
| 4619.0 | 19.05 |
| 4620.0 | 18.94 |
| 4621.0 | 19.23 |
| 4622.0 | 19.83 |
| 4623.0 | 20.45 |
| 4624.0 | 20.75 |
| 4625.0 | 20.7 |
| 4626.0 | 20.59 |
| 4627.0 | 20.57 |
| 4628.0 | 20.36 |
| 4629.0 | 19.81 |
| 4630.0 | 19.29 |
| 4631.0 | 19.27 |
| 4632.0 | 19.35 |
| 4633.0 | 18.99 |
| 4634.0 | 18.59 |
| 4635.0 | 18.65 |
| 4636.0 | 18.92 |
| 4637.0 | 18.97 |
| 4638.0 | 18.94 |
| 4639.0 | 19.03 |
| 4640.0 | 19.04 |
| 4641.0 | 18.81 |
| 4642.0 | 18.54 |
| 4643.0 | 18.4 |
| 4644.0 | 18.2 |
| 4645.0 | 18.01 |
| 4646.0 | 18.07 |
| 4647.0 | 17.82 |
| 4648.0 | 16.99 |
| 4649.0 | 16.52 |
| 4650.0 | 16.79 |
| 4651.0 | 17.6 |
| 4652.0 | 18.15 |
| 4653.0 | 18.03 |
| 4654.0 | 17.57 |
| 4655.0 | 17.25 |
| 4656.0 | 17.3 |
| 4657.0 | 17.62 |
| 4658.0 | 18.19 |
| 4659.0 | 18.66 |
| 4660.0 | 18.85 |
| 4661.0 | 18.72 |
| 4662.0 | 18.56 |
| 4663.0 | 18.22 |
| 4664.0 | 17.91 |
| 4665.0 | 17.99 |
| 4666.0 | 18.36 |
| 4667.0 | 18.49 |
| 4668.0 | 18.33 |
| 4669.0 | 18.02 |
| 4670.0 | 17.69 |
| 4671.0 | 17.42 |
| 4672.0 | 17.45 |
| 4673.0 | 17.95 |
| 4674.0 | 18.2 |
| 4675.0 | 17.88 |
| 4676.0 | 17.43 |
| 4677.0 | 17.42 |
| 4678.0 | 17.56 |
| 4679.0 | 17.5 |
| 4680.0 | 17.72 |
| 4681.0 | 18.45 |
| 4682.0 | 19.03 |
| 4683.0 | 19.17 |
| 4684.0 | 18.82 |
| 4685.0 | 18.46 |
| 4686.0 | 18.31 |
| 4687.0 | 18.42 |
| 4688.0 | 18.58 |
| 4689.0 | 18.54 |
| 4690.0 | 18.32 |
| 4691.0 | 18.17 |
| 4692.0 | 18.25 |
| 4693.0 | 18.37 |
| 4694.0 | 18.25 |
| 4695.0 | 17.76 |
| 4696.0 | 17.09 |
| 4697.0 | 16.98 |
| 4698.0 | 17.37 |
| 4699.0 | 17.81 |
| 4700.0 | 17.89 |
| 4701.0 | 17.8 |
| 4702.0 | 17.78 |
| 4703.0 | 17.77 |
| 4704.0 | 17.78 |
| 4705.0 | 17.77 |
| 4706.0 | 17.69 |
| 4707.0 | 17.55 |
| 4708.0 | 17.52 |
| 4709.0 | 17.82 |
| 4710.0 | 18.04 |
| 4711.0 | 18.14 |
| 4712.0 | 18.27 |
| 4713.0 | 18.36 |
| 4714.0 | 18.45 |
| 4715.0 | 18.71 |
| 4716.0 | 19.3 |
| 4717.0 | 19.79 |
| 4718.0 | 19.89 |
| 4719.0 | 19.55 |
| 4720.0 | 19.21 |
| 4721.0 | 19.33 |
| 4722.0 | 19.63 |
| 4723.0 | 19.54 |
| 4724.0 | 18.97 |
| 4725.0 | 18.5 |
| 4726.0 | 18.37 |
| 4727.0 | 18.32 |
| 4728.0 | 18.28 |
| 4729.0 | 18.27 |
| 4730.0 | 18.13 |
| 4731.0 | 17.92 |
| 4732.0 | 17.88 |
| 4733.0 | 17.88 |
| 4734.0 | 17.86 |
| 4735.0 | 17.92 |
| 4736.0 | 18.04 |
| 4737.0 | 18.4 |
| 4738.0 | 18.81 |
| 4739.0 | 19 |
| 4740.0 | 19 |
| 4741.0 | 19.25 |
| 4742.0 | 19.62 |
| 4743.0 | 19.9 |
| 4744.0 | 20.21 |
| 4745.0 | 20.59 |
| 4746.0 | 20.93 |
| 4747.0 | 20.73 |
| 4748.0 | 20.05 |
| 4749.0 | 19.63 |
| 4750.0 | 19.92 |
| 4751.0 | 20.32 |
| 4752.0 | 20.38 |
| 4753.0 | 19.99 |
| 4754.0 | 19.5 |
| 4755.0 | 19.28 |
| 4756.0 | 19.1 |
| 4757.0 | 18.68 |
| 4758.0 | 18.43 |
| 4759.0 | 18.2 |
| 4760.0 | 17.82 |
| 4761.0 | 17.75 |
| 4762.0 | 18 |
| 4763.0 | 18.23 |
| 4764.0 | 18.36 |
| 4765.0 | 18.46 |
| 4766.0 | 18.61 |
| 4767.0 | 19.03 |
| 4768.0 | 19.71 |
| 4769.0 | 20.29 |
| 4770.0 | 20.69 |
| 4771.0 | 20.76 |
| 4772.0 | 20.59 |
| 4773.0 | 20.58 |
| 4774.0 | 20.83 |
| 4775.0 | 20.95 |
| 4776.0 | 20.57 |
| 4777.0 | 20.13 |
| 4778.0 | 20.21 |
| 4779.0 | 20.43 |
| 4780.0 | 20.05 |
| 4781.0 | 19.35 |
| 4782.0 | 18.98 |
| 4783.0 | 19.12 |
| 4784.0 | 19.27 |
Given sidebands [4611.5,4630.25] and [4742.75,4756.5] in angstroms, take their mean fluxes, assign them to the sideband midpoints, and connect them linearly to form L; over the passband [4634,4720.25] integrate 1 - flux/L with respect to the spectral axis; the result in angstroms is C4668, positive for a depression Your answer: 8.19 angstroms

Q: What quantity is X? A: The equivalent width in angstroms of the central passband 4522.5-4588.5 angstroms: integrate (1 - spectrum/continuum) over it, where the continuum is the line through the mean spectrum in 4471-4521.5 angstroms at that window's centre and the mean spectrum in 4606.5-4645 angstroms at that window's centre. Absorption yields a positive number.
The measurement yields 3.0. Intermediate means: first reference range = 17.9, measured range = 17.8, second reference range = 19.4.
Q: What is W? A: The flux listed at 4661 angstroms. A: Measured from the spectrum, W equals 18.72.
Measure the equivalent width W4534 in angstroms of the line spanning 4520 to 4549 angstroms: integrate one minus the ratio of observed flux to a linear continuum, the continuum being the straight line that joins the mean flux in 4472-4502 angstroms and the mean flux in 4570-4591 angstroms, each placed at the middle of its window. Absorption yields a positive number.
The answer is 1.7 angstroms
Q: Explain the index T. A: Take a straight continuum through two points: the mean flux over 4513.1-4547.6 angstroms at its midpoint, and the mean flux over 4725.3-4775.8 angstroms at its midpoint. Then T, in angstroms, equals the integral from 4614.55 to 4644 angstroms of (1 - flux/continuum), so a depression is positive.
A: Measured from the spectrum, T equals -2.6 angstroms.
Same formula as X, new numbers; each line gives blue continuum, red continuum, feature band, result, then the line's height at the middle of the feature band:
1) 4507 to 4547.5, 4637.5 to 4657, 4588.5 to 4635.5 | -3.73 angstroms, 17.7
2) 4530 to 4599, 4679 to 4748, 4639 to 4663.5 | 0.29 angstroms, 18.2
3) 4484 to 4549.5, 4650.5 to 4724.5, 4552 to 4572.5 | -1.34 angstroms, 17.7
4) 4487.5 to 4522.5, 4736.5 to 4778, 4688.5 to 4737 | 2.48 angstroms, 19.3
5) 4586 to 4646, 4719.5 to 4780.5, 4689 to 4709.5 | 1.46 angstroms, 19.2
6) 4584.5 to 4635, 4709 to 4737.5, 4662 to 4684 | 0.87 angstroms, 18.8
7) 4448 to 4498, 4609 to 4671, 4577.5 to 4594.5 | 0.51 angstroms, 18.2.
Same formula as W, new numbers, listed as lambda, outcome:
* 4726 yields 18.37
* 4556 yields 18.83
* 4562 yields 18.98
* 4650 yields 16.79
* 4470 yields 17.06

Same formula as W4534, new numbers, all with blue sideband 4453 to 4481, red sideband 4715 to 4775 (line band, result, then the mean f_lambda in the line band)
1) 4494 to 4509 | -1.4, 18.5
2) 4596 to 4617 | -1.3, 19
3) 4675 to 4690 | 0.3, 18.2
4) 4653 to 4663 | 0.2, 18.1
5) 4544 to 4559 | -0.3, 17.7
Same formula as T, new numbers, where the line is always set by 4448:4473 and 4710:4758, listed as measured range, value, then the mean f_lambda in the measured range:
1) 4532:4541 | 0.54 angstroms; 16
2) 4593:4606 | -0.51 angstroms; 18.4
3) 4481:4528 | -3.21 angstroms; 17.8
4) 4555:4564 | -0.99 angstroms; 19.2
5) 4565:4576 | -1.04 angstroms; 19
